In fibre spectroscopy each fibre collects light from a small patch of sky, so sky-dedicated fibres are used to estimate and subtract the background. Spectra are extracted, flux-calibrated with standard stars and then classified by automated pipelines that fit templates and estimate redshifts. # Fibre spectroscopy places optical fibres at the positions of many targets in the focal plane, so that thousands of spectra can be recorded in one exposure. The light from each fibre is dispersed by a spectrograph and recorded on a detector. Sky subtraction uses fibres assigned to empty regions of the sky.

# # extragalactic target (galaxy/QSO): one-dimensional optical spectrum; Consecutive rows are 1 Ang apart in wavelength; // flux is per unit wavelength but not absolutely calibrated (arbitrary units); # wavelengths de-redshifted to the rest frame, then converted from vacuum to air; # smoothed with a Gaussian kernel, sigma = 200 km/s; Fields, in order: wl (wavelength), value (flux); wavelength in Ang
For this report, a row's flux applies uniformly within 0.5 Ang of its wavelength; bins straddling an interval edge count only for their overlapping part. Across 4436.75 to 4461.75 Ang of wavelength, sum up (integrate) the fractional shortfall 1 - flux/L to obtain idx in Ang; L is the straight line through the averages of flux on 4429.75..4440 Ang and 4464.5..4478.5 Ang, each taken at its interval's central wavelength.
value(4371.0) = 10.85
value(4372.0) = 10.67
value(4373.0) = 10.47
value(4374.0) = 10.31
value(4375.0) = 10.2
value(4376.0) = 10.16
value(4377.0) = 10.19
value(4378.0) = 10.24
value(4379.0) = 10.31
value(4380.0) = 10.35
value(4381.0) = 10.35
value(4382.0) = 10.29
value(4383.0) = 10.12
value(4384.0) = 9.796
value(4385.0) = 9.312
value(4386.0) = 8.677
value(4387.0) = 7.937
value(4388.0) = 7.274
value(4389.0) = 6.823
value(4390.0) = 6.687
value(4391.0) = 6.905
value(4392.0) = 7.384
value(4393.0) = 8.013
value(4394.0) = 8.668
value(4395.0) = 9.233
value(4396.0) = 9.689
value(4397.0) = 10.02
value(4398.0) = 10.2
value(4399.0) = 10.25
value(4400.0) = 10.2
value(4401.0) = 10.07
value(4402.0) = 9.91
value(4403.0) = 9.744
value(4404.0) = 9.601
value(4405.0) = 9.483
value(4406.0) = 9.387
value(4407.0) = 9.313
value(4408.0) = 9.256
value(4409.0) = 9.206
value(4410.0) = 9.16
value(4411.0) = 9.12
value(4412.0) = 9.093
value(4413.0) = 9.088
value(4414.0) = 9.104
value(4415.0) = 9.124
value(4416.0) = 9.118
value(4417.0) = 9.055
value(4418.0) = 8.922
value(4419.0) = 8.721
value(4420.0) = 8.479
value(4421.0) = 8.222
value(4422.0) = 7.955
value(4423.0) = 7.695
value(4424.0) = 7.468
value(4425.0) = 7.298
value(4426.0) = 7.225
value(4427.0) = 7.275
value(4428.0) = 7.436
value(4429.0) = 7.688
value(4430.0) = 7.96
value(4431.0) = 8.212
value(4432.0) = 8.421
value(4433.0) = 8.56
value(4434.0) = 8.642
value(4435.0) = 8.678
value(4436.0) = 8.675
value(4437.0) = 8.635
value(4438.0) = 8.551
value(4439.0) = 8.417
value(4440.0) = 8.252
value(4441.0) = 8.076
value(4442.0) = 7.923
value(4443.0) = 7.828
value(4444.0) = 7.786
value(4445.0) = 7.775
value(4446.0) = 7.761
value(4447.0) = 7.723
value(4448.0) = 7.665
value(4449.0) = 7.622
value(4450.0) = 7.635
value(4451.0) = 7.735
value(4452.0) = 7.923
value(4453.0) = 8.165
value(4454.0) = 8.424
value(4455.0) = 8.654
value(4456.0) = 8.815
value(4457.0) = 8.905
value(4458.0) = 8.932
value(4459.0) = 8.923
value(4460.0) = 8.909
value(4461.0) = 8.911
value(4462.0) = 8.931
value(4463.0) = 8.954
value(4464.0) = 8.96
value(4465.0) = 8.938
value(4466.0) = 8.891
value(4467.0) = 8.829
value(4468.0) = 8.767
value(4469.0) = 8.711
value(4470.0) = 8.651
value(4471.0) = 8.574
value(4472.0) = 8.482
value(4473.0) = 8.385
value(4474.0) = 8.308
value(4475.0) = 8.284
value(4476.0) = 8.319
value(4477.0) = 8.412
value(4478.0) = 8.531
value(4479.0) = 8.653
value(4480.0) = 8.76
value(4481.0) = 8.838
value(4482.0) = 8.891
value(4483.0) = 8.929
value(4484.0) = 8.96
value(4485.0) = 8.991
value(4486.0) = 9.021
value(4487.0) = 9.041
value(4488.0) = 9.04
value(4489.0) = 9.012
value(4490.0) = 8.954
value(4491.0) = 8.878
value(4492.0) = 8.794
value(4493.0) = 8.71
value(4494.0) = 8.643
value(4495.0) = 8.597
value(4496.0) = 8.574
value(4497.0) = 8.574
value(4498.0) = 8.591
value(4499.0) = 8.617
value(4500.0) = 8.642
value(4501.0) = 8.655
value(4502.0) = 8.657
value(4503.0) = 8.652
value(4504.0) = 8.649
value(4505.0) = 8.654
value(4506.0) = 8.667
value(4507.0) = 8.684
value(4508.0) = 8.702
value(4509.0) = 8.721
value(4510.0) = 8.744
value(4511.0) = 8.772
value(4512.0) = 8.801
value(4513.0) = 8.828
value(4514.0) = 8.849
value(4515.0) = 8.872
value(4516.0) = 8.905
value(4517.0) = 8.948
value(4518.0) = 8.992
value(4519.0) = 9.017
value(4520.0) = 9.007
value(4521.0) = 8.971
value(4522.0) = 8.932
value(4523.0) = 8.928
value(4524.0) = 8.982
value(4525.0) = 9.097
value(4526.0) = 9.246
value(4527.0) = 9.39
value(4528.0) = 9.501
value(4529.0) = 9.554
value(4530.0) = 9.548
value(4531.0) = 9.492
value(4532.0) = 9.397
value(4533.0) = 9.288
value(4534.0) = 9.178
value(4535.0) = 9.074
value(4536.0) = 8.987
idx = 0.8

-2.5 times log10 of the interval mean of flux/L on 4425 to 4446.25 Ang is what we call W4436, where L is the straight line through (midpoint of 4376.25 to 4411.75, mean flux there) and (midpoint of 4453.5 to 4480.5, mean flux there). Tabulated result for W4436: 0.11 mag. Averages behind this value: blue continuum 9.24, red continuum 8.7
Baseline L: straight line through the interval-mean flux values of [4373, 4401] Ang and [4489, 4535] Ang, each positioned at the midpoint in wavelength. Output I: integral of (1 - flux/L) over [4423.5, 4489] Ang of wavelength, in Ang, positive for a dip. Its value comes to 4.9 Ang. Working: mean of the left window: 9.28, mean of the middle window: 8.4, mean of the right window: 8.91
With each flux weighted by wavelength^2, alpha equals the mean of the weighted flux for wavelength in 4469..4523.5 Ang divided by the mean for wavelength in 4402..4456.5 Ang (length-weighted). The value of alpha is 1.07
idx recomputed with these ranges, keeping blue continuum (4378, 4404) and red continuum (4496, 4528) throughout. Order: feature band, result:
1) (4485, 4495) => 0.0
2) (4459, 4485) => 0.6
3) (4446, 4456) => 1.1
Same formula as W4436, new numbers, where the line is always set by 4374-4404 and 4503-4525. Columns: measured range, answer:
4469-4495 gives 0.03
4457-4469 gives 0.02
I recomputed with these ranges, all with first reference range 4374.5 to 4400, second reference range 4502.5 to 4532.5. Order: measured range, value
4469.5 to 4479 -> 0.6 Ang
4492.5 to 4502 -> 0.4 Ang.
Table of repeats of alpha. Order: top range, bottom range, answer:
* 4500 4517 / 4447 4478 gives 1.05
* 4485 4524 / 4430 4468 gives 1.07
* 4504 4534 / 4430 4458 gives 1.14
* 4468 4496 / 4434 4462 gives 1.07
